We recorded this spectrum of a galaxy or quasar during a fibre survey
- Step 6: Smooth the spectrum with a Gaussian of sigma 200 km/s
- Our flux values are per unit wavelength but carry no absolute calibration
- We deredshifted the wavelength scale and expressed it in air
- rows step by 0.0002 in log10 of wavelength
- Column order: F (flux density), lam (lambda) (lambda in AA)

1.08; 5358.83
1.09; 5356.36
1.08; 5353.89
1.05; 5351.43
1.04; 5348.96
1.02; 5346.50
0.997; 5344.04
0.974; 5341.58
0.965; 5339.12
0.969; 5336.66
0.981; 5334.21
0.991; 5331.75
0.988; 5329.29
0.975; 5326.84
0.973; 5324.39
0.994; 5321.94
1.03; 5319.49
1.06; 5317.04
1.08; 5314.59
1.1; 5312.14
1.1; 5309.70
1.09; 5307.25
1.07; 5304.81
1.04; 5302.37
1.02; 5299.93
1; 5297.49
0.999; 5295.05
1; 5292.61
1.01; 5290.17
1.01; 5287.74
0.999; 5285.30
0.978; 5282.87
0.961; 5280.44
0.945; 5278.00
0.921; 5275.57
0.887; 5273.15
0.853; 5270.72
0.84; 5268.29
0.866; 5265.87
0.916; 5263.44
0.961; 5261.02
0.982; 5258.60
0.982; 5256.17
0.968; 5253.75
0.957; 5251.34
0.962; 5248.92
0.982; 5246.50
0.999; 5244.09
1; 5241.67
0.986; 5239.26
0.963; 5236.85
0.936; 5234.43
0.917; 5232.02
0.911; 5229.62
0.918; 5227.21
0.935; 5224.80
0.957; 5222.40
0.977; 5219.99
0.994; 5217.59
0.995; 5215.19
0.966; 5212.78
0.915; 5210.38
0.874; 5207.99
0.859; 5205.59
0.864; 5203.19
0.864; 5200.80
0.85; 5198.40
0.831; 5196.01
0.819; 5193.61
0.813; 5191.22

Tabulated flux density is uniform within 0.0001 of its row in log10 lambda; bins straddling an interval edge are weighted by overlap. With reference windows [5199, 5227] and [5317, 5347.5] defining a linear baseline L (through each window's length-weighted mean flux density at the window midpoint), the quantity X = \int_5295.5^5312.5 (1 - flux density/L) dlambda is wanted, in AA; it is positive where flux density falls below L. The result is -1.4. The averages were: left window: 0.925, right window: 0.991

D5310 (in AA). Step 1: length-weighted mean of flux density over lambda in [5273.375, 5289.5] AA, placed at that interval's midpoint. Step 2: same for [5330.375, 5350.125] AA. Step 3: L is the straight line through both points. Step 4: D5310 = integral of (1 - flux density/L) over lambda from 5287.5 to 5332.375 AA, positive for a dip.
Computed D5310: -2.3 AA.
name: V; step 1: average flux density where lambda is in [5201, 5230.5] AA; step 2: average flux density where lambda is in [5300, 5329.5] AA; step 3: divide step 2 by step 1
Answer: 1.1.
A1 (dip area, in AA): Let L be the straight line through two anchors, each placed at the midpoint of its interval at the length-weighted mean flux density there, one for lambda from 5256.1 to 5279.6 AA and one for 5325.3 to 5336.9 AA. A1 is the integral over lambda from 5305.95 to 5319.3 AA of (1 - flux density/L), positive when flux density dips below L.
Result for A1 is -1.7 AA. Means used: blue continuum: 0.912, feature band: 1.08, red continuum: 0.982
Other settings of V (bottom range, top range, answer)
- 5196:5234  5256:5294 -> 1.03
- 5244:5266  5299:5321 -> 1.11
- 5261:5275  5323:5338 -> 1.11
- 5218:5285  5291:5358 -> 1.09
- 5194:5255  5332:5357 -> 1.09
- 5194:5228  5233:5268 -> 1.05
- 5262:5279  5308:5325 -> 1.18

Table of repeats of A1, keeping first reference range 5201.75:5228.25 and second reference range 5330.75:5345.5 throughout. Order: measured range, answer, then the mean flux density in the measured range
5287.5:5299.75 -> -0.53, 1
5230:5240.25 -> -0.08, 0.947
